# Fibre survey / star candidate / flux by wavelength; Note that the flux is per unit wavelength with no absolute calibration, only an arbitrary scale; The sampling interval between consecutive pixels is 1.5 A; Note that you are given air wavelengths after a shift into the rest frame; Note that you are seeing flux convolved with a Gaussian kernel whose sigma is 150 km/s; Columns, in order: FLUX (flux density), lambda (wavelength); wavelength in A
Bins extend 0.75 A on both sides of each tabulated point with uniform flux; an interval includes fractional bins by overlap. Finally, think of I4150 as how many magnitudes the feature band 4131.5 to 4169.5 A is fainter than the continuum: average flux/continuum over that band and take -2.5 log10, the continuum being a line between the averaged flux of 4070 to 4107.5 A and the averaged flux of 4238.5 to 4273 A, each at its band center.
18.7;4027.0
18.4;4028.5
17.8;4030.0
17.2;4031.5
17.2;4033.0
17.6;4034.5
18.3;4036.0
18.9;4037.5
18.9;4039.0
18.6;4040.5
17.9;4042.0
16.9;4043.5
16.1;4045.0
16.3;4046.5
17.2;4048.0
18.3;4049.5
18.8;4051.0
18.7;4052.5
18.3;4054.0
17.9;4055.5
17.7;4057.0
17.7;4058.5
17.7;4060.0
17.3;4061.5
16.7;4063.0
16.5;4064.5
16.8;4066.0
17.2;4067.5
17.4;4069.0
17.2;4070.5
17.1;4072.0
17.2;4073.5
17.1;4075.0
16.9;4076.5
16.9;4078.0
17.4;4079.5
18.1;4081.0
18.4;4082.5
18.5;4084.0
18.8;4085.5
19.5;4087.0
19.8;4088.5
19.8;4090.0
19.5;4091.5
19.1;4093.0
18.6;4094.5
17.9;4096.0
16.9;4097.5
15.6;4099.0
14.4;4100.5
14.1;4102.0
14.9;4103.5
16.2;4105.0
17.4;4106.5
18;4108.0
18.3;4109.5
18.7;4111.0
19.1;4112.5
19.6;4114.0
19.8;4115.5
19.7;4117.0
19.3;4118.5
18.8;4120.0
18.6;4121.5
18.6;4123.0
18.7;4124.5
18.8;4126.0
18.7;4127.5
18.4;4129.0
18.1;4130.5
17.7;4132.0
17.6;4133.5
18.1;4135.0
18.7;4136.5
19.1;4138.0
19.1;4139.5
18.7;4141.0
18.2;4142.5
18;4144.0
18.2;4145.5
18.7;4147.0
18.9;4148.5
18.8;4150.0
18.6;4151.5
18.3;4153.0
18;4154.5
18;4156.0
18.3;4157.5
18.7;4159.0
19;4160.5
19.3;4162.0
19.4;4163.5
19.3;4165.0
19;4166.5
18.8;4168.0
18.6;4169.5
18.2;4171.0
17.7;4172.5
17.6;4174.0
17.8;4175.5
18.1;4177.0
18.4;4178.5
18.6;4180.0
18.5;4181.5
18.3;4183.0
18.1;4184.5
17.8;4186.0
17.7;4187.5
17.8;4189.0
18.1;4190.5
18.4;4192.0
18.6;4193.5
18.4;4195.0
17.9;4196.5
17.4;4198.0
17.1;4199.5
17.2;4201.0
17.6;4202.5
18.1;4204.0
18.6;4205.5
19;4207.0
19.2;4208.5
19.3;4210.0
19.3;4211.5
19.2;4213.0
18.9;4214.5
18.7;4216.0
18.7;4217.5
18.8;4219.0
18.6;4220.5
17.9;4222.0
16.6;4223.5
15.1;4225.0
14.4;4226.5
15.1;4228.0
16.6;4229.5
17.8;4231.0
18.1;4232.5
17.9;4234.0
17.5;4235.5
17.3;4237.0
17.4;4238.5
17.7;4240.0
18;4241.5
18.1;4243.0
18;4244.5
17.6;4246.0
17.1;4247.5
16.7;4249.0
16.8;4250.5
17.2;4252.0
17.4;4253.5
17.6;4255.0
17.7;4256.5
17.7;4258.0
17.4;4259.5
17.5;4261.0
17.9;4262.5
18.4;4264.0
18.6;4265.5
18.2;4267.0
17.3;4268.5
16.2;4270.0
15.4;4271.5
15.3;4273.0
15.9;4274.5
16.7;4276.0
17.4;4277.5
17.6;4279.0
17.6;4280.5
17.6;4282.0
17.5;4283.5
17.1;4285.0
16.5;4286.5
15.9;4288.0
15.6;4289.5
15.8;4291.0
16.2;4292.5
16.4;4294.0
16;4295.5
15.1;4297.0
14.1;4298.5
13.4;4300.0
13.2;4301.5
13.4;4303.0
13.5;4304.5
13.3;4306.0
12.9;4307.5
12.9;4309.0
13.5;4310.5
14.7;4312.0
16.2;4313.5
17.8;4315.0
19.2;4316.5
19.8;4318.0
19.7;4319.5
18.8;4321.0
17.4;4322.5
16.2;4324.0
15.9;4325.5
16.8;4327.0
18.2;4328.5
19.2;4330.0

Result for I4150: -0.07 mag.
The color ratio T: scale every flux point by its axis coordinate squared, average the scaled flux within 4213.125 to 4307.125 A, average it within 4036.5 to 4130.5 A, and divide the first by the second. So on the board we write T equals 1.02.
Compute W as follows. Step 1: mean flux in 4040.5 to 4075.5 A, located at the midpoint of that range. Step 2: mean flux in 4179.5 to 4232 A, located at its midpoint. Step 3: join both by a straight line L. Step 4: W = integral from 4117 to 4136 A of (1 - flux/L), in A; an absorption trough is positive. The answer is -0.9 A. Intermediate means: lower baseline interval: 17.4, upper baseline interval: 17.9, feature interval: 18.5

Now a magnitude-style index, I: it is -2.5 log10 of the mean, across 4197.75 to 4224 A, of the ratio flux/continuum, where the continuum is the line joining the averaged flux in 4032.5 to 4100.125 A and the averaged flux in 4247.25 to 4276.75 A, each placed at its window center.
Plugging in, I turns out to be -0.06 mag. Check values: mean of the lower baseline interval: 17.8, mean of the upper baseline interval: 17.2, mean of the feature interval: 18.4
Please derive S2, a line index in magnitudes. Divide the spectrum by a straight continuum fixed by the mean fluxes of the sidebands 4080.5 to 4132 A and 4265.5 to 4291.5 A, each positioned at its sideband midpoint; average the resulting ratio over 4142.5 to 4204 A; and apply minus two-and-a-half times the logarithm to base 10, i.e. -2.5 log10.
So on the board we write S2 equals -0.04 mag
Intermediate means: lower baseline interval 18.2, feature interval 18.3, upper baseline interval 16.7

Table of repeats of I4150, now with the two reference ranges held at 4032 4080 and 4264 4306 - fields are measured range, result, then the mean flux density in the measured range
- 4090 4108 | 0.02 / 17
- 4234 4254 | -0.07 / 17.5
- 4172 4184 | -0.09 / 18.1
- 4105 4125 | -0.10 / 18.7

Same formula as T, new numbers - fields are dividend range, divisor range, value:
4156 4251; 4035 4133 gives 1.07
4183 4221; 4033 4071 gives 1.12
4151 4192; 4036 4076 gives 1.11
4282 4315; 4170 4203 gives 0.88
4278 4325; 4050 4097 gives 0.99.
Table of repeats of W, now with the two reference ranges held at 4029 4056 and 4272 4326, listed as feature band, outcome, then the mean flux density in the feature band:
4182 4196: -1.1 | 18.1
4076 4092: -0.9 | 18.5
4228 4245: -1.1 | 17.6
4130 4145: -1.0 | 18.3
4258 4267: -0.9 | 18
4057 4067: 0.3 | 17.2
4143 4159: -1.3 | 18.4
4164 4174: -1.0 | 18.5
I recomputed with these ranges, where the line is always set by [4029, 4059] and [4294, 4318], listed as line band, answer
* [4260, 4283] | -0.13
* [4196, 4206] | -0.11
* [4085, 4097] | -0.11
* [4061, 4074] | 0.03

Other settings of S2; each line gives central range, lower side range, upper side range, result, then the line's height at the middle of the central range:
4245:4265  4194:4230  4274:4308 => -0.05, 16.6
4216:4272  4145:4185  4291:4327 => -0.03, 16.9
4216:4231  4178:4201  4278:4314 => 0.01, 17.2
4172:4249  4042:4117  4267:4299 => -0.06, 16.9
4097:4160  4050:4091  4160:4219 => 0.00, 18.1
